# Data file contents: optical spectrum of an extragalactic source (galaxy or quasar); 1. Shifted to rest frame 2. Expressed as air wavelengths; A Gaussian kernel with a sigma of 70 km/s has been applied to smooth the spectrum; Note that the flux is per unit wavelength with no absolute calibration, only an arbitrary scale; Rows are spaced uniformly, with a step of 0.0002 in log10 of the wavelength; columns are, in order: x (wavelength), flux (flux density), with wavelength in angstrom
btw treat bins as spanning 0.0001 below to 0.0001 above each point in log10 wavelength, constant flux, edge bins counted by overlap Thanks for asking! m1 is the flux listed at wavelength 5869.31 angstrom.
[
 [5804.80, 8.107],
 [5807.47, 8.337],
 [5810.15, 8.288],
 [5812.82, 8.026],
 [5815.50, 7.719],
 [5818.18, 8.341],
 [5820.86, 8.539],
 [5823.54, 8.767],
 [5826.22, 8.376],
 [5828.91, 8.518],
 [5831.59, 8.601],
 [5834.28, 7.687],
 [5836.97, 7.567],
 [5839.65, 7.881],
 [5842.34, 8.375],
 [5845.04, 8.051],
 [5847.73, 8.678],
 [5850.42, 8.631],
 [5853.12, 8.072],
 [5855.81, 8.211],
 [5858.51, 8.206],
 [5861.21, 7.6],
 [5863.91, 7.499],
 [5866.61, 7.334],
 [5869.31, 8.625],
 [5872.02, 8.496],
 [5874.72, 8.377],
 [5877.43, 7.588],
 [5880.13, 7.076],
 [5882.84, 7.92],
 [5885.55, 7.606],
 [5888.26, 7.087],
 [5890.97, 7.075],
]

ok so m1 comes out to 8.625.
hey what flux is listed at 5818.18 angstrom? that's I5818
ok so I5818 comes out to 8.341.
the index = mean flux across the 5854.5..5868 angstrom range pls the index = 7.77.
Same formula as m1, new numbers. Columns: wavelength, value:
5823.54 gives 8.767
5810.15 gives 8.288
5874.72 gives 8.377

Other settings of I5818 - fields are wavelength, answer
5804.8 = 8.107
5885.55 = 7.606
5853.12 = 8.072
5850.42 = 8.631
